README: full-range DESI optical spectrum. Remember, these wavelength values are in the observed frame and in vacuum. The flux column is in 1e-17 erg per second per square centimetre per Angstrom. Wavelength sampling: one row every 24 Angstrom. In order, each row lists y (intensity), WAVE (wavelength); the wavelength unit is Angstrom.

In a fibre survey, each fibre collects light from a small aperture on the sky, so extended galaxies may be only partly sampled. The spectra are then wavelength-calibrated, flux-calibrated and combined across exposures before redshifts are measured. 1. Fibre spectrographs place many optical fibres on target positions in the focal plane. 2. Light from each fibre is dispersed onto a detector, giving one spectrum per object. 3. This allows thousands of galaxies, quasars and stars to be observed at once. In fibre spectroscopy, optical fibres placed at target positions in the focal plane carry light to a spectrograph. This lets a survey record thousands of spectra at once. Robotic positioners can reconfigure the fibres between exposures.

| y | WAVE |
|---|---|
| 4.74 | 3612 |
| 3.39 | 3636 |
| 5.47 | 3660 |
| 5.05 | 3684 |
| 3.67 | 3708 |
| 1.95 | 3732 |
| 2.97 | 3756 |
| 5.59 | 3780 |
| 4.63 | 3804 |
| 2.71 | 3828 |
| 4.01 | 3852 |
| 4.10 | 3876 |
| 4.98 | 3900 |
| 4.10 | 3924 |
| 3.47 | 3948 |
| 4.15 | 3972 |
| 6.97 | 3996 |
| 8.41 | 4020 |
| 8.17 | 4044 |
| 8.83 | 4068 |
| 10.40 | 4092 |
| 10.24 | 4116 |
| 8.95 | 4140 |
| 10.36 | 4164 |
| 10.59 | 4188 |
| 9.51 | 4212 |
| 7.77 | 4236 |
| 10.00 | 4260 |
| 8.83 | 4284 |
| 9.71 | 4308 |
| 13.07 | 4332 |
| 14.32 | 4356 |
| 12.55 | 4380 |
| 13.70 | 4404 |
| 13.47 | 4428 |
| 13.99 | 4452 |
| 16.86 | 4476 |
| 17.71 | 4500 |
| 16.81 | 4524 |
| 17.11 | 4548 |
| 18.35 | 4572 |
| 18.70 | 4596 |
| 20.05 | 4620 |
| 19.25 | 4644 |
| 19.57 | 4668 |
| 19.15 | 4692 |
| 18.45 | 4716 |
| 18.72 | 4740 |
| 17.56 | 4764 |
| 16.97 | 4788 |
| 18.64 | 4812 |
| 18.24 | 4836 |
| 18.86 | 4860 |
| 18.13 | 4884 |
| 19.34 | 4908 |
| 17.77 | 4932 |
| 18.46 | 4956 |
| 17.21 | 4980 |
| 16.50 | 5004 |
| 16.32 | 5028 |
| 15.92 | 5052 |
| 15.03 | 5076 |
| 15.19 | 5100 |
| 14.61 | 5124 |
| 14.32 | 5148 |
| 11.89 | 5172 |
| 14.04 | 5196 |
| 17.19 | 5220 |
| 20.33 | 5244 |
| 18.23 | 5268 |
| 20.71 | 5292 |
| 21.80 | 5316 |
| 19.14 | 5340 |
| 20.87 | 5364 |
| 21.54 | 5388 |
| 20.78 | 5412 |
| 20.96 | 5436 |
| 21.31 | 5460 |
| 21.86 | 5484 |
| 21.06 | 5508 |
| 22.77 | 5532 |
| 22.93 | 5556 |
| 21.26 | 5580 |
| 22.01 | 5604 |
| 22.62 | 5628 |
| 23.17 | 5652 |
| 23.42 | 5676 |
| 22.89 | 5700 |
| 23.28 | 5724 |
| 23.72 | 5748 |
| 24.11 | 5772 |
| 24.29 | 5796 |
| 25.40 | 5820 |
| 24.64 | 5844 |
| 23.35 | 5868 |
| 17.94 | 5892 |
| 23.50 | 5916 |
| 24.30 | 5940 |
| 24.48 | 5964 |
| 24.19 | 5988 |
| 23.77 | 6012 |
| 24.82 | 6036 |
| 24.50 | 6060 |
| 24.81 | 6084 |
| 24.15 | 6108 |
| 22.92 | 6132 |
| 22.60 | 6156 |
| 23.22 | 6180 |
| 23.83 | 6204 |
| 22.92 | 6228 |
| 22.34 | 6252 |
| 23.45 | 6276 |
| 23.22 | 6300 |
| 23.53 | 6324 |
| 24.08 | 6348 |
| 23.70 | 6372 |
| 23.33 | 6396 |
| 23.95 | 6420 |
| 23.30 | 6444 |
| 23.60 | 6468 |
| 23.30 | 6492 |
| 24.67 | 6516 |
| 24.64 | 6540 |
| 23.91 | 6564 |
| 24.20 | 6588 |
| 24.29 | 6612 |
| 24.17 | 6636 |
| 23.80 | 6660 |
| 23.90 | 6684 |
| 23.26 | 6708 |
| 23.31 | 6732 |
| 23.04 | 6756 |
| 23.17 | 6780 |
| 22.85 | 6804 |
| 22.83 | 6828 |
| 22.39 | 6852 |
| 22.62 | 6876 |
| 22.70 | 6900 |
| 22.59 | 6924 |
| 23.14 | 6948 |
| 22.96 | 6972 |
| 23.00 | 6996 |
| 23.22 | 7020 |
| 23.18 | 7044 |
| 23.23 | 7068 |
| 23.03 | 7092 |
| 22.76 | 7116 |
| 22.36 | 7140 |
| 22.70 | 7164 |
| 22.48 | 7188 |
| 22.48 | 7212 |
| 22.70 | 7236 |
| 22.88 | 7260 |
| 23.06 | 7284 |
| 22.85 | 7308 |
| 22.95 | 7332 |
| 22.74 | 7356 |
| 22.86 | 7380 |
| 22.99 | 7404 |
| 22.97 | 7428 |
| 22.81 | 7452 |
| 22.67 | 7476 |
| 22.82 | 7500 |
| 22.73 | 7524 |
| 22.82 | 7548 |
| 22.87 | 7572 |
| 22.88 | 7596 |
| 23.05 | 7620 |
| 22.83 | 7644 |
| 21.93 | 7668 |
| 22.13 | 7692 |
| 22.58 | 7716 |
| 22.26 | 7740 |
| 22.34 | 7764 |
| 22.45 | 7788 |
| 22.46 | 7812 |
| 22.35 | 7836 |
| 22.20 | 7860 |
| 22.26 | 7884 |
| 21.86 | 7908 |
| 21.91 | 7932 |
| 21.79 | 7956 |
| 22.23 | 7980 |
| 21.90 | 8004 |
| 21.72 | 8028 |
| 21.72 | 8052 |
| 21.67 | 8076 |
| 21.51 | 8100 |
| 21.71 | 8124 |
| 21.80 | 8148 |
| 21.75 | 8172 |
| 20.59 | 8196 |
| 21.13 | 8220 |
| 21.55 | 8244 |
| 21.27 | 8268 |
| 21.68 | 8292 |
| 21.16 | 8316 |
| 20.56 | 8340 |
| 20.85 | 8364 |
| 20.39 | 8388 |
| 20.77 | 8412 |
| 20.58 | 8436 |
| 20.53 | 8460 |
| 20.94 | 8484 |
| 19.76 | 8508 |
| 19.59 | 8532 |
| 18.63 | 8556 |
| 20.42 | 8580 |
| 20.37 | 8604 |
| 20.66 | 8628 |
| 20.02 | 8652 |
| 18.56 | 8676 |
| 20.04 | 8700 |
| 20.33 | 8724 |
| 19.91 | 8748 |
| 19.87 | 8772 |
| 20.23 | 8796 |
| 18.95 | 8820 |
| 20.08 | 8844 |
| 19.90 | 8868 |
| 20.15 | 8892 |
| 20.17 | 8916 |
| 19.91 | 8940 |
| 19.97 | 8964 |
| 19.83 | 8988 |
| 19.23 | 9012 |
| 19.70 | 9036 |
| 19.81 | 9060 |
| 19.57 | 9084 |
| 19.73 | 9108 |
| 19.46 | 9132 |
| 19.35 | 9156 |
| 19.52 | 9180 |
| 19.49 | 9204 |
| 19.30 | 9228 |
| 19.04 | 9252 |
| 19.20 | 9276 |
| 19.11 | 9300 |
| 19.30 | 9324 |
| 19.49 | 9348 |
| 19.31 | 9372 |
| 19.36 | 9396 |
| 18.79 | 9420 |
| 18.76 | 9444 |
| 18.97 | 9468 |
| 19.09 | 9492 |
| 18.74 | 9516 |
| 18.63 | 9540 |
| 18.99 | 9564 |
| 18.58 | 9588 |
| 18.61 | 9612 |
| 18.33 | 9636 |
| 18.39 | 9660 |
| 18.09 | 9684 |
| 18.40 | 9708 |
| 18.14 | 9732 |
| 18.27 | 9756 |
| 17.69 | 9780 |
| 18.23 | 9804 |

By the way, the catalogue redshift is 0.000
